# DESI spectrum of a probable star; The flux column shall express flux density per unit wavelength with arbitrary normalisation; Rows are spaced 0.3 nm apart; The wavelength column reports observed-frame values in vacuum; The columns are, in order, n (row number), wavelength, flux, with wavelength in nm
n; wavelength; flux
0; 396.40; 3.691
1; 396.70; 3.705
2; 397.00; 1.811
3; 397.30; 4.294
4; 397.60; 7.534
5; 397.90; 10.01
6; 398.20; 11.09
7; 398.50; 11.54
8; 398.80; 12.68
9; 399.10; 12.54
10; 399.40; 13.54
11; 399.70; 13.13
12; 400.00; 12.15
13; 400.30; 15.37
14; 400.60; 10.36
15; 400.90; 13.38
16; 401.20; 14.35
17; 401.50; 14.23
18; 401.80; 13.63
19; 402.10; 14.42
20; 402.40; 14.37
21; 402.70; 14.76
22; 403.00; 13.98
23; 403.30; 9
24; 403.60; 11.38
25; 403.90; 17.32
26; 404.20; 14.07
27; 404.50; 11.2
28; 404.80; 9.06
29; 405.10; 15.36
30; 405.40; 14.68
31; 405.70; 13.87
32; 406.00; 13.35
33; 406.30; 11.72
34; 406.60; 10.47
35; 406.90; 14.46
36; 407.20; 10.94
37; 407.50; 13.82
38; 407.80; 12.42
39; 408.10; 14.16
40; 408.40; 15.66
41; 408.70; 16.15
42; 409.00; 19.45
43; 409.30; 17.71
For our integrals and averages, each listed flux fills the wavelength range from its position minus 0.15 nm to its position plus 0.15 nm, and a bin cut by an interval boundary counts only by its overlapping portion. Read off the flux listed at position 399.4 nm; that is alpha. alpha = 13.54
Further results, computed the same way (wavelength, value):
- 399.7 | 13.13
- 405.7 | 13.87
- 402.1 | 14.42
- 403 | 13.98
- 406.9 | 14.46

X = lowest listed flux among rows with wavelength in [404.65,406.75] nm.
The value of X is 9.06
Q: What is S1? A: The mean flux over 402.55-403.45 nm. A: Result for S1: 12.6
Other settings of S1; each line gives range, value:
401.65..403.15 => 14.2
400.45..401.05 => 11.9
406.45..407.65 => 12.4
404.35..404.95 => 10.1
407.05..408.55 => 13.4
